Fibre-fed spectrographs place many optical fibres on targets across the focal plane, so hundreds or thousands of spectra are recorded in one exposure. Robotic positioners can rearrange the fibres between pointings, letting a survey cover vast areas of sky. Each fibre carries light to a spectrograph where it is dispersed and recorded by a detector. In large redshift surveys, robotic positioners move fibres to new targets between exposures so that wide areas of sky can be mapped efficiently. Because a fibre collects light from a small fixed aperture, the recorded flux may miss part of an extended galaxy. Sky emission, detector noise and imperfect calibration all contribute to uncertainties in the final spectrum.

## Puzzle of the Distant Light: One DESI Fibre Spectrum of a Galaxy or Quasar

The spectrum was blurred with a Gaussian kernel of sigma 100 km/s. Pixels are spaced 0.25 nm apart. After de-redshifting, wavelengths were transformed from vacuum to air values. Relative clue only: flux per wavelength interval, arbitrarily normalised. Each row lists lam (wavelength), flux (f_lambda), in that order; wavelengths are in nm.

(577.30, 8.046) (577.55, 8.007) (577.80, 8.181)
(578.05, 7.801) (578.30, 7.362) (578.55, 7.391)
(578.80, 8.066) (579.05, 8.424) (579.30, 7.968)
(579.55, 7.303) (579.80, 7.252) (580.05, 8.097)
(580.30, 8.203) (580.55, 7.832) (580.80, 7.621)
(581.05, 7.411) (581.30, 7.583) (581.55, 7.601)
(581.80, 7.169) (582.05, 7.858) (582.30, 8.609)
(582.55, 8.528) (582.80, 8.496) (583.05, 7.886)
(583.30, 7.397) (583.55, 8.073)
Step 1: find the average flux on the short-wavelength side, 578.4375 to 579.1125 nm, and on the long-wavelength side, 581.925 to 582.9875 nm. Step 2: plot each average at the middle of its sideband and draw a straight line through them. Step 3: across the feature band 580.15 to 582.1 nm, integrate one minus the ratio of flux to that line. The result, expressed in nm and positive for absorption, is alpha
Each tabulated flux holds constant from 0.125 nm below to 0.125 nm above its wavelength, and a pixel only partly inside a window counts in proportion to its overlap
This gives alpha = 0.13 nm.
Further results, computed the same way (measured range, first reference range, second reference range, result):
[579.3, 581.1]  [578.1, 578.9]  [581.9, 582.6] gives 0.05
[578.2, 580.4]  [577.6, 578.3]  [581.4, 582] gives -0.02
